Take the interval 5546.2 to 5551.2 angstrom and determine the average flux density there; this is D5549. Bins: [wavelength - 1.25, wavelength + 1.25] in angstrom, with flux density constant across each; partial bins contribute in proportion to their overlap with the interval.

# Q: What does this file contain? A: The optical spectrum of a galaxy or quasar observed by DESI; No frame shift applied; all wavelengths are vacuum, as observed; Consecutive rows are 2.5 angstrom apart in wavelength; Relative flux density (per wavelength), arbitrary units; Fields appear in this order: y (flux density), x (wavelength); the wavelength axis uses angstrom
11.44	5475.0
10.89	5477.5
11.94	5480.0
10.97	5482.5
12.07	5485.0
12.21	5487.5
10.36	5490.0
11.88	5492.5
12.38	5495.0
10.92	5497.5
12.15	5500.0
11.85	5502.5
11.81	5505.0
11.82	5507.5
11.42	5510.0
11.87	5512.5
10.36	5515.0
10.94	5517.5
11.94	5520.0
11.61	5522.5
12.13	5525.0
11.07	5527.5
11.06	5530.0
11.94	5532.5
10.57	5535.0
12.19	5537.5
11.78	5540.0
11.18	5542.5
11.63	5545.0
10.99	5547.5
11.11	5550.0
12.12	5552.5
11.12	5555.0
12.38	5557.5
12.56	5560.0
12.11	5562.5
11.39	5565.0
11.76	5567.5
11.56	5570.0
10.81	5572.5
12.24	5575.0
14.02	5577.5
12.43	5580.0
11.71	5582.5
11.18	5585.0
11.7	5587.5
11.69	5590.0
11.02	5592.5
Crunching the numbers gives 11.1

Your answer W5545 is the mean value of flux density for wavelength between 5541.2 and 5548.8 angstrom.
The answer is 11.3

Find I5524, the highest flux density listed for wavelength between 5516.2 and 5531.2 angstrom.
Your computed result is 12.13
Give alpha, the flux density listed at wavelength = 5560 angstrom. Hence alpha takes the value 12.56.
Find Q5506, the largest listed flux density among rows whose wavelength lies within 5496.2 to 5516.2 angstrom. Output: 12.15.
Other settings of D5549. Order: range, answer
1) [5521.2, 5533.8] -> 11.6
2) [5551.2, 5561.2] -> 12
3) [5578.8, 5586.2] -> 11.8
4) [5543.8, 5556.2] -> 11.4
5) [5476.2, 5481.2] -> 11.4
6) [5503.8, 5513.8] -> 11.7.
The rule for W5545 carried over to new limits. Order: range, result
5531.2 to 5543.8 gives 11.5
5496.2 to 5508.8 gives 11.7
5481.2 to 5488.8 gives 11.7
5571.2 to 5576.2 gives 11.5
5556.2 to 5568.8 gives 12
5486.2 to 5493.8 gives 11.5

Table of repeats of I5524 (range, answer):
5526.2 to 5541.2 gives 12.19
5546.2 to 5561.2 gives 12.56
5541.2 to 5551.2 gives 11.63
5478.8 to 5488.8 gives 12.21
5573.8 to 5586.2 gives 14.02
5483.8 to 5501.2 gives 12.38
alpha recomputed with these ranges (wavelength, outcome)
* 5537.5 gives 12.19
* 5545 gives 11.63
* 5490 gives 10.36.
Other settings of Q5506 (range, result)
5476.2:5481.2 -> 11.94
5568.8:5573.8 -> 11.56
